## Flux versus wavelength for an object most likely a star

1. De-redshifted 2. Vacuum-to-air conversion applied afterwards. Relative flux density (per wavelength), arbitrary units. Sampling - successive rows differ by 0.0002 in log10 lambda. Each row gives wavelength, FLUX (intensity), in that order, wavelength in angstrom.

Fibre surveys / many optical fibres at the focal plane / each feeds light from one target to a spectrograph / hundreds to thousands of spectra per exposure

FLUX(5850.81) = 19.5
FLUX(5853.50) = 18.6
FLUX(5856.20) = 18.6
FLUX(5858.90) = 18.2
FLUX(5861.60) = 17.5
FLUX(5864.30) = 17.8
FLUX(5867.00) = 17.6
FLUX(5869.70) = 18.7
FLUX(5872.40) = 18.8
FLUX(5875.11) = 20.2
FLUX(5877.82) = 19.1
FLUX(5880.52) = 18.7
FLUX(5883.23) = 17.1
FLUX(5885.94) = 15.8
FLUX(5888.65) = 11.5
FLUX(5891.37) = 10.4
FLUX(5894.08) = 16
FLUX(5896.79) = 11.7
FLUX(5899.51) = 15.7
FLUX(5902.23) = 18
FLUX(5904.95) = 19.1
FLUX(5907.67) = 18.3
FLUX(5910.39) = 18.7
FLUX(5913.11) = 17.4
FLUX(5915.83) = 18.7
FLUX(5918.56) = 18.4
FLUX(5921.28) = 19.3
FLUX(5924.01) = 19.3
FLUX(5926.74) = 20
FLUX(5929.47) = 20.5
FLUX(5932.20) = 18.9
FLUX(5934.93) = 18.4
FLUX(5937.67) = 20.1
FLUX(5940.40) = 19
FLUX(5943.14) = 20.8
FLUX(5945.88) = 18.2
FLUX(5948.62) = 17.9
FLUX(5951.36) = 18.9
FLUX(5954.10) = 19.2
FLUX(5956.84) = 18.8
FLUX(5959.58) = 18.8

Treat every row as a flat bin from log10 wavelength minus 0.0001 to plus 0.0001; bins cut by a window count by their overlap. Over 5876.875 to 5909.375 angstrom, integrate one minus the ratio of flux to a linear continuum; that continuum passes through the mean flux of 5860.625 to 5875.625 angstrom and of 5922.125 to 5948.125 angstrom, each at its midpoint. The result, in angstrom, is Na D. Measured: 4.9 angstrom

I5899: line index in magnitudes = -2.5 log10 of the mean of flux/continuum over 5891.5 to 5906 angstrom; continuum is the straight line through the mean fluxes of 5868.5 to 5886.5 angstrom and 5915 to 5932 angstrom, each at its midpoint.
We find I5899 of 0.21 mag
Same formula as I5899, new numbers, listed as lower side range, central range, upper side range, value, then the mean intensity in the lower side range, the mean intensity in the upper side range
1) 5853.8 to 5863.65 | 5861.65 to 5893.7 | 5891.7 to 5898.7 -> -0.07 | 18.1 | 13.5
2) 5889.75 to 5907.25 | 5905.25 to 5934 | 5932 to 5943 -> -0.09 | 15.3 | 19.3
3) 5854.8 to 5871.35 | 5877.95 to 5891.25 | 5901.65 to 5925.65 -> 0.17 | 18.1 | 18.6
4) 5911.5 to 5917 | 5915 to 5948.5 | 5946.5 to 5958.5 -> -0.05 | 18.1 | 18.7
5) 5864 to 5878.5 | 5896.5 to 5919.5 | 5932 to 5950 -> 0.08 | 18.7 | 19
